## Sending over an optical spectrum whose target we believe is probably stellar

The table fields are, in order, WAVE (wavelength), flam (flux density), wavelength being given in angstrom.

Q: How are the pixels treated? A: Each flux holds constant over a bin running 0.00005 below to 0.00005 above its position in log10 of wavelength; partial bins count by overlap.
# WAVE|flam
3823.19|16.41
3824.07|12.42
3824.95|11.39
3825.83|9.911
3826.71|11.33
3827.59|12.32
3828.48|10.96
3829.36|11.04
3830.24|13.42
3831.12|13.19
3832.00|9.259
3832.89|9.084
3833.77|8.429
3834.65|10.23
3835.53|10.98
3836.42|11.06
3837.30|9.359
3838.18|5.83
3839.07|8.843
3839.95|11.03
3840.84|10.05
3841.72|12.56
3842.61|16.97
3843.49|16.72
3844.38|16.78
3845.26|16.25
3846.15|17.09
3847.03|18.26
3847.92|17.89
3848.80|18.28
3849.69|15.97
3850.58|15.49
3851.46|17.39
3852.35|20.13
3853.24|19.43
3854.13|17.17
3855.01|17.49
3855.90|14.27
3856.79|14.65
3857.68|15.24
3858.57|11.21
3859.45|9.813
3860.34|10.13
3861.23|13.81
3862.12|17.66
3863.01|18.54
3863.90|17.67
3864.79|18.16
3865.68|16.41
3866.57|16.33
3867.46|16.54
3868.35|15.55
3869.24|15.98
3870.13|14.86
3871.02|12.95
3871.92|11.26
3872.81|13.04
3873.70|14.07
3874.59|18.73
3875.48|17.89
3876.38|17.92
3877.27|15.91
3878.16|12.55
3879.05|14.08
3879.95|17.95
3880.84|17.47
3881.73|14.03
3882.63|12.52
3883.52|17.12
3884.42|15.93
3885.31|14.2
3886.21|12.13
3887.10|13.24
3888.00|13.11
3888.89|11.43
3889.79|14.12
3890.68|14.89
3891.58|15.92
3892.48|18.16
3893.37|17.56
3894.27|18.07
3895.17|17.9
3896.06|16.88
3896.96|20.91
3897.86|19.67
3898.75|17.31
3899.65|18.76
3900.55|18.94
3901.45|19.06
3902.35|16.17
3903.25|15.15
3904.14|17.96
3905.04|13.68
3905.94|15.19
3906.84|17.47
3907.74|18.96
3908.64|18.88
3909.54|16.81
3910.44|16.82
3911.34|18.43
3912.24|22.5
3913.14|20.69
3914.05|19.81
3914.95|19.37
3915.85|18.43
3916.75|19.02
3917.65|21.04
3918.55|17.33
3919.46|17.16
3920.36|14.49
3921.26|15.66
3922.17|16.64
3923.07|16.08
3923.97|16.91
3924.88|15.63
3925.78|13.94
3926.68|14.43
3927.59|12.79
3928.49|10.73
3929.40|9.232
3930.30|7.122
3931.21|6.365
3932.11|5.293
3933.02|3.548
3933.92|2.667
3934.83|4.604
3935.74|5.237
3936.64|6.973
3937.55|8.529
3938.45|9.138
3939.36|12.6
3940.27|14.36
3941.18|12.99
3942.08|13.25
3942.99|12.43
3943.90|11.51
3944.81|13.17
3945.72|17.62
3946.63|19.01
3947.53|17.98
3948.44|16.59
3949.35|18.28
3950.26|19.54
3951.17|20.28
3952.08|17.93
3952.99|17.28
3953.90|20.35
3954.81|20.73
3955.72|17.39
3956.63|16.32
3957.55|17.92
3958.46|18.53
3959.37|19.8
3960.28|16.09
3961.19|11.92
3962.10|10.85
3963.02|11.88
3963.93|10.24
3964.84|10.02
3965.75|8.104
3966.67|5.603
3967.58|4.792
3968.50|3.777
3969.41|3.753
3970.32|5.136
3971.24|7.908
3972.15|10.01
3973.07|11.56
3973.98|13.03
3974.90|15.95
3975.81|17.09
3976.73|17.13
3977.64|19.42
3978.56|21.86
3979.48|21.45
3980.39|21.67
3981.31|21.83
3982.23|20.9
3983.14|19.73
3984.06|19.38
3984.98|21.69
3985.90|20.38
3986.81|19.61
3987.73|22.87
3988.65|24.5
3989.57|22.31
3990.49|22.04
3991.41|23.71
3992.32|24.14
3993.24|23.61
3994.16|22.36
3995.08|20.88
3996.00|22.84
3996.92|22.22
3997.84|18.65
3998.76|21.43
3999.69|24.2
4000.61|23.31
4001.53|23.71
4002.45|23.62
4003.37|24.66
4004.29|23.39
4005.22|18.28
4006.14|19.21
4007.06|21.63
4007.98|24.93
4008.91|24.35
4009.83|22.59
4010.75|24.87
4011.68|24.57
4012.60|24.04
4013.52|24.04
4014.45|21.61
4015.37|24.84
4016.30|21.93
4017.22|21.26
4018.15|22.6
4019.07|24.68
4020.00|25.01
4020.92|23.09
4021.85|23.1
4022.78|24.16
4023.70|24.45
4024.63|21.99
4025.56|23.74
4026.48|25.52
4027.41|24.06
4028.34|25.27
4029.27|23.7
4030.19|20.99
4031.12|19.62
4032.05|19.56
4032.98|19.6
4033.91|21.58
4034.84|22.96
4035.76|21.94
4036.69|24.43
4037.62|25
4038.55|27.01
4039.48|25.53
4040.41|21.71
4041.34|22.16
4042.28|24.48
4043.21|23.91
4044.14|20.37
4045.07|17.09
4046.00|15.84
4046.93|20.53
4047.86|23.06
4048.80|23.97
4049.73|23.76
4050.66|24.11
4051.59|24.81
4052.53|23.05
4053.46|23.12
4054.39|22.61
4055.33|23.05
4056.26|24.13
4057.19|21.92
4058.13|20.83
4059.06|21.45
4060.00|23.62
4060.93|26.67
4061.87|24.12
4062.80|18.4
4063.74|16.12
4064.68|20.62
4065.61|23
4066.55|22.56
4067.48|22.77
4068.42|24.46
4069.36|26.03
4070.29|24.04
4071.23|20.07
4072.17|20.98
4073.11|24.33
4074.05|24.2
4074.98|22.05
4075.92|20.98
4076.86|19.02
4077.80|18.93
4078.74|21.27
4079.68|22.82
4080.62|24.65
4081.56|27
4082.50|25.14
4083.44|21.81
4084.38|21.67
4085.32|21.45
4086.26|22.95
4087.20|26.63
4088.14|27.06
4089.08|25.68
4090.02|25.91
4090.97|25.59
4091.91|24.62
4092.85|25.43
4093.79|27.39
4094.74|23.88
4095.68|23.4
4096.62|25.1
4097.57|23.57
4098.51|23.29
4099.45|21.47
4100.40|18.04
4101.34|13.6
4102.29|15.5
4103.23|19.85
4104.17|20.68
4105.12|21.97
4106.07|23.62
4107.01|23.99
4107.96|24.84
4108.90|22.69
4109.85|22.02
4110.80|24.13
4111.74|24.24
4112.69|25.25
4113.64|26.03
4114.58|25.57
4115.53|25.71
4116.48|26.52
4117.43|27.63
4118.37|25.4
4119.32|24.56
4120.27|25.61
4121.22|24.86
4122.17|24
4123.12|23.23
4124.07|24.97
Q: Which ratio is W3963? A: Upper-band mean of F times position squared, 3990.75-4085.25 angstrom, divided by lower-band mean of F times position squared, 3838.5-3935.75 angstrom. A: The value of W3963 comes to 1.6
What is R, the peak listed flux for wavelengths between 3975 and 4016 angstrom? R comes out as 24.93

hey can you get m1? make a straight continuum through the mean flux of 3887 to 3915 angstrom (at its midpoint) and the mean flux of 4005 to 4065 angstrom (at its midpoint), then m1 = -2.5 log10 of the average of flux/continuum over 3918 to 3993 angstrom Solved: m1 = 0.32 mag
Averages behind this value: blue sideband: 17.3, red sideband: 22.7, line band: 14.7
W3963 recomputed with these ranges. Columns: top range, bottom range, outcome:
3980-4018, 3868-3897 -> 1.55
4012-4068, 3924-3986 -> 1.74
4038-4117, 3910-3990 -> 1.64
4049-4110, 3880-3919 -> 1.46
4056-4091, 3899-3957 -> 1.64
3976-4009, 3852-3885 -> 1.50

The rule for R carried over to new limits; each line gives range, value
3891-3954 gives 22.5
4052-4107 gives 27.39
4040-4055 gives 24.81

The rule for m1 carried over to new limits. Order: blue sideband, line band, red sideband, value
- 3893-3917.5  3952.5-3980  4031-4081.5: 0.42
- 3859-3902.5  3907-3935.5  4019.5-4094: 0.19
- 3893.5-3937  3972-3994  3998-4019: 0.05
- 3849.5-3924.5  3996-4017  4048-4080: -0.12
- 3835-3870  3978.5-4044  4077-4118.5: -0.11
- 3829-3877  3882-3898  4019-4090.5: 0.02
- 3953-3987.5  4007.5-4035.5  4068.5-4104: -0.25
